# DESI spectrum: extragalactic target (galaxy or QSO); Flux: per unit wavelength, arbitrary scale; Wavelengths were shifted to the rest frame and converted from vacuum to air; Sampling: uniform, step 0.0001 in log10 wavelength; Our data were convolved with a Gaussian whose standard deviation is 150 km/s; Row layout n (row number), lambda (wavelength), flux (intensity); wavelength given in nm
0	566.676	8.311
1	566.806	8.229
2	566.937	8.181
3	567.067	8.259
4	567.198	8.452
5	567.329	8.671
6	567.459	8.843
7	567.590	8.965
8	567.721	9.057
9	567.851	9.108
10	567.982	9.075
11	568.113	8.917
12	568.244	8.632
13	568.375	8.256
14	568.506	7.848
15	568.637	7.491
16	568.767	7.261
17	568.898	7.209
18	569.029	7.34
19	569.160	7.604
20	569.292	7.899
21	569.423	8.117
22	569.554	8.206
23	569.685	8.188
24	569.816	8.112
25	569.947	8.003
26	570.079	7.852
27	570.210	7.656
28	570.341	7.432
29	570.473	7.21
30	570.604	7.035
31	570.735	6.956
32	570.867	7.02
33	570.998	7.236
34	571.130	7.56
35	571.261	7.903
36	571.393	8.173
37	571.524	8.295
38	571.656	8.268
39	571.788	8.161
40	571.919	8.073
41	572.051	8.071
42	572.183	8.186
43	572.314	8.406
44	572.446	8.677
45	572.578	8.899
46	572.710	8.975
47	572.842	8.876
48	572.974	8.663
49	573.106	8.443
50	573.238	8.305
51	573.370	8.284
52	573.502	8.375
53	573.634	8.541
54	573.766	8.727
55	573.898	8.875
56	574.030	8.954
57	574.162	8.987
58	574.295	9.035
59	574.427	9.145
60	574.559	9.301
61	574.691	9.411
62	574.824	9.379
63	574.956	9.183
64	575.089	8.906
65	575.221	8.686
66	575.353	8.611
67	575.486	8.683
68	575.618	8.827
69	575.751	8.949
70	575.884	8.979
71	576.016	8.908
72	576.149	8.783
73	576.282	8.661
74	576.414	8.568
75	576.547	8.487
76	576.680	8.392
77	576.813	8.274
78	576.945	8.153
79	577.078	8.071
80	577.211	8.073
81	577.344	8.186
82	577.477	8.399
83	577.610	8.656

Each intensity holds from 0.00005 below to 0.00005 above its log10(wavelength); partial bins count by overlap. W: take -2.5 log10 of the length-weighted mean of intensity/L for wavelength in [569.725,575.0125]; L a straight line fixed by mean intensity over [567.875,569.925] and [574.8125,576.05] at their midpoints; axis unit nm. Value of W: 0.02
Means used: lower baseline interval 8.03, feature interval 8.32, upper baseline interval 8.89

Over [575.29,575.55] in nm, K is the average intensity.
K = 8.63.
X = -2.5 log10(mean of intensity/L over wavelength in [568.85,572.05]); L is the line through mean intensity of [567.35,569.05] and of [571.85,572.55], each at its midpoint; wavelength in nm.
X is 0.08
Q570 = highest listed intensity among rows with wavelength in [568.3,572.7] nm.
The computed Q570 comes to 8.899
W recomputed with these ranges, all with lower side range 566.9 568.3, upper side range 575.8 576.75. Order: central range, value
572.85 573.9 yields 0.02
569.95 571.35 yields 0.18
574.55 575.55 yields -0.04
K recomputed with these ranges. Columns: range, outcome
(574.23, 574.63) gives 9.18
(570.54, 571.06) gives 7.06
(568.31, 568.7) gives 7.86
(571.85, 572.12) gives 8.08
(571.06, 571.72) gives 8.03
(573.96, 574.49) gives 9.03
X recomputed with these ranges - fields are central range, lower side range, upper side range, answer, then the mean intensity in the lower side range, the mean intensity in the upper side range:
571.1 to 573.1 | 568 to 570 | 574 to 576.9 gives 0.00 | 7.97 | 8.86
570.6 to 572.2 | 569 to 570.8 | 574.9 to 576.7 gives 0.03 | 7.69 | 8.76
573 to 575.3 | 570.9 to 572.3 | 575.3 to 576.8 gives -0.06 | 7.99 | 8.69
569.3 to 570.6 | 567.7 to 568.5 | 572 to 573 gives 0.11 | 8.75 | 8.6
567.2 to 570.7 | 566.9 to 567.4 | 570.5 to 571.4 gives -0.02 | 8.42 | 7.36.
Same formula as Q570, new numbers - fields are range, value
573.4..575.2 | 9.411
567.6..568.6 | 9.108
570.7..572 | 8.295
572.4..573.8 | 8.975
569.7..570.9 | 8.112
